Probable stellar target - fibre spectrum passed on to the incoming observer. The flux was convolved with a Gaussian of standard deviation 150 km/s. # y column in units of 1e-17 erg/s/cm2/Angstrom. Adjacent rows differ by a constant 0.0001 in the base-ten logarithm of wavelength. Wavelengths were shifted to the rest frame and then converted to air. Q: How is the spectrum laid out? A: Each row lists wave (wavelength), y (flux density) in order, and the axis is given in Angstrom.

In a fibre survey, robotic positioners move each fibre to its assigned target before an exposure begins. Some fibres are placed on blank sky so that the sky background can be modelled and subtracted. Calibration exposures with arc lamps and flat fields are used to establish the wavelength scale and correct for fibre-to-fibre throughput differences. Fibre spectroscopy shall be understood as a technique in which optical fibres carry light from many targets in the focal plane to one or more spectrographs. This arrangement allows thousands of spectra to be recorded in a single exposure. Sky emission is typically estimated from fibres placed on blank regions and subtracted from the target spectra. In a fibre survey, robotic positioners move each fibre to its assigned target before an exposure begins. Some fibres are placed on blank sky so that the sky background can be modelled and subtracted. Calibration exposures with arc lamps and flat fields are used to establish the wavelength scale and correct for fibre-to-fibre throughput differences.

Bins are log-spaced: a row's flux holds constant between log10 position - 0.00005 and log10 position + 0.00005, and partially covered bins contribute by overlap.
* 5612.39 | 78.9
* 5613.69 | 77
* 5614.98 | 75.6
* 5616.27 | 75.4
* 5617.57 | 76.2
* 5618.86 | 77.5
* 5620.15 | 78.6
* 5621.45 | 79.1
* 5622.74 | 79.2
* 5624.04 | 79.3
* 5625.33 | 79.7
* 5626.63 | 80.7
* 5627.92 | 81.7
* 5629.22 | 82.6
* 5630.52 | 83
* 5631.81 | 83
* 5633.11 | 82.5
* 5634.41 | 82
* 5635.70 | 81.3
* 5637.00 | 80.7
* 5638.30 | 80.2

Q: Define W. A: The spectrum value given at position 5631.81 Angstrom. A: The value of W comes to 83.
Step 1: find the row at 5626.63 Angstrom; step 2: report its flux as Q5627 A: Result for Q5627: 80.7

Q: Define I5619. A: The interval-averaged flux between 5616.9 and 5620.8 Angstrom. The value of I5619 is 77.4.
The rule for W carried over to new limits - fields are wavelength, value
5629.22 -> 82.6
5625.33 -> 79.7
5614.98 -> 75.6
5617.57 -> 76.2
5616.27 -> 75.4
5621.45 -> 79.1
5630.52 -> 83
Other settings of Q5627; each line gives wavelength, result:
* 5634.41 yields 82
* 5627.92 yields 81.7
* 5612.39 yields 78.9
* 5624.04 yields 79.3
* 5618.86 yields 77.5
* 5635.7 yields 81.3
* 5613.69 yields 77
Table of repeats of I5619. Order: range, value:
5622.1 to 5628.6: 80.1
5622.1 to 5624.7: 79.3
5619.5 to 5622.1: 78.9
